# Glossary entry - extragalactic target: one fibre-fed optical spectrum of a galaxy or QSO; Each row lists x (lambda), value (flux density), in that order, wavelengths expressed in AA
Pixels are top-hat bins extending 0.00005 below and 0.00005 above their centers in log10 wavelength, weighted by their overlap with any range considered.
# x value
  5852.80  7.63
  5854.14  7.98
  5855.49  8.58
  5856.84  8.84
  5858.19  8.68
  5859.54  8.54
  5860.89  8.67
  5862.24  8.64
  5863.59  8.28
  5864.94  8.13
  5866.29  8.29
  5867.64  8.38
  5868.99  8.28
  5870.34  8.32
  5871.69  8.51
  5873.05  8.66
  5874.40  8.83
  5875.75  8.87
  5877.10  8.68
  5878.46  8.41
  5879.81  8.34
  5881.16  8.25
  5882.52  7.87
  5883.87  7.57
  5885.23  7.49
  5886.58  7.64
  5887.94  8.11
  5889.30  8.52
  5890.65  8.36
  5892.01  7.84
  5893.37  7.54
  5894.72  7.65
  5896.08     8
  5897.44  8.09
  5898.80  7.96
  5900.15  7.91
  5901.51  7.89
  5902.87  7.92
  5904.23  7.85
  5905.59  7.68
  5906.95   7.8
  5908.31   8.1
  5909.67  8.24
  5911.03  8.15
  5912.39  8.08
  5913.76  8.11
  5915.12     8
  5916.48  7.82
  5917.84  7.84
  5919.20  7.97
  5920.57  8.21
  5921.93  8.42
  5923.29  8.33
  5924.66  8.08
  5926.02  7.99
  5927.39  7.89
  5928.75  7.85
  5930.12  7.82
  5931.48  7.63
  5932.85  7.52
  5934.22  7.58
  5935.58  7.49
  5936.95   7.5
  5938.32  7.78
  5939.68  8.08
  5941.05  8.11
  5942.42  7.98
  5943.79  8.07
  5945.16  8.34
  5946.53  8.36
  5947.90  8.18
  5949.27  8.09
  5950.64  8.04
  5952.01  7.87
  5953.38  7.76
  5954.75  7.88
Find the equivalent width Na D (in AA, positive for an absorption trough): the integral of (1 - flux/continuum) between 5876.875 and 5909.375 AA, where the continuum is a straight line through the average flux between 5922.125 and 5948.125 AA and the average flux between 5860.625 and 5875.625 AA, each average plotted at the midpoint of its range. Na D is 1.2 AA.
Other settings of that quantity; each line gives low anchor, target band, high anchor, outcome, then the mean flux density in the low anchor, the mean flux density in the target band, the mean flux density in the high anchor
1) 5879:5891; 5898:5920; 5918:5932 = 0.16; 8.01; 7.96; 8.02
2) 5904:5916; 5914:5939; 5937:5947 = 0.48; 8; 7.88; 8.06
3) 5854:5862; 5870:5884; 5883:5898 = -0.42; 8.58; 8.43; 7.89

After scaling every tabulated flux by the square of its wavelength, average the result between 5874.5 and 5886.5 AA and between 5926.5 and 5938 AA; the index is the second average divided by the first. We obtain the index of 0.95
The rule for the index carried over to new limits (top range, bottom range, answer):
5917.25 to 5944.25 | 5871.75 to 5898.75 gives 0.99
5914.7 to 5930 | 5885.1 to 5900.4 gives 1.02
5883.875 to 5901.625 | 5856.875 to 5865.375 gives 0.94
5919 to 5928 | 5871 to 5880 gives 0.96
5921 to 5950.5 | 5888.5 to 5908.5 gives 1.02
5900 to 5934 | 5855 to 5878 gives 0.95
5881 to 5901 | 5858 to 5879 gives 0.94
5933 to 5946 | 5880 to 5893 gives 1.01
